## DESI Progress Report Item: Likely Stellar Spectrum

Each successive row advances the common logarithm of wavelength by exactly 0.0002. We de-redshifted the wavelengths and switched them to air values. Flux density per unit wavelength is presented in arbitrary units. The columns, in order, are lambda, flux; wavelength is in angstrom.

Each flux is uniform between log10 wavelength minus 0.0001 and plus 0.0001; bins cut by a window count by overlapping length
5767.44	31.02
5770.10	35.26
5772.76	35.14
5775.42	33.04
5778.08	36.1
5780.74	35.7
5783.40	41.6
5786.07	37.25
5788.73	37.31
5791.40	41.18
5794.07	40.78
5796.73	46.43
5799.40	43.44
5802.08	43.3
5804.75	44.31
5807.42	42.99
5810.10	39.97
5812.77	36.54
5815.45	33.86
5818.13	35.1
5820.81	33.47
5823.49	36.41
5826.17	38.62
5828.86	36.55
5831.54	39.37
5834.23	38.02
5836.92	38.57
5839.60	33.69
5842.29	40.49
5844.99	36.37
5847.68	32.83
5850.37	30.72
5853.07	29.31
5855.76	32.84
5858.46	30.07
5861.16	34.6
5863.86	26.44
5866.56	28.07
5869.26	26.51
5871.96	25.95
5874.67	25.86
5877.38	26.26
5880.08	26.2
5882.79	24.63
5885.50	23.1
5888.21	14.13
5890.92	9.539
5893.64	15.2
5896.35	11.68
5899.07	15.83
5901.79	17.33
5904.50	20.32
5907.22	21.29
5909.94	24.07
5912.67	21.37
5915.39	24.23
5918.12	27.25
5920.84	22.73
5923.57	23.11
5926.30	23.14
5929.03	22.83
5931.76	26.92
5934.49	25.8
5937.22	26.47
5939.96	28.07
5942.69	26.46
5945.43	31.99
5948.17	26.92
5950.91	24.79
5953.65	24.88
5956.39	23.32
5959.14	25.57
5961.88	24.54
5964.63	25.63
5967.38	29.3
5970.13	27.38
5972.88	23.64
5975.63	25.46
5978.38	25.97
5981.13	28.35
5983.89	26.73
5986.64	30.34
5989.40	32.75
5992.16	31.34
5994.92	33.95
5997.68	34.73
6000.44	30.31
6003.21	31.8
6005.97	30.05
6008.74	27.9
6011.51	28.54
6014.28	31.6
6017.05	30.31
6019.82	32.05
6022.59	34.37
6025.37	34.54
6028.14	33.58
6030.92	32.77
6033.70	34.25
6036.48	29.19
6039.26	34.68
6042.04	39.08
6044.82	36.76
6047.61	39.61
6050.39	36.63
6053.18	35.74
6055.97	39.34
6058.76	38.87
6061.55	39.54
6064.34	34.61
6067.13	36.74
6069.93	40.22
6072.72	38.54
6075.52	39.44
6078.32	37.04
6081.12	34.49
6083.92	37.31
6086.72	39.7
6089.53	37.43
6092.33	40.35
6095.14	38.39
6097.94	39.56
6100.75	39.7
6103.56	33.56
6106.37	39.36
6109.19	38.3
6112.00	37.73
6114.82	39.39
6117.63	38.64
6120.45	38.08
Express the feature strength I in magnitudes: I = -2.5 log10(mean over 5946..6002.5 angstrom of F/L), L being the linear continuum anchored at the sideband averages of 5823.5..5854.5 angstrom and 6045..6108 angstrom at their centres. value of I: 0.31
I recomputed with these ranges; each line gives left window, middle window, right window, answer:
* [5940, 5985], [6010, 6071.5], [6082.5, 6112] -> -0.06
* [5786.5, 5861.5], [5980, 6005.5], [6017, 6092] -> 0.18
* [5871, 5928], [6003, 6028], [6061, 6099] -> 0.02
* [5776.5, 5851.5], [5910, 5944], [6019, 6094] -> 0.45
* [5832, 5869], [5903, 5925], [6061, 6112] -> 0.44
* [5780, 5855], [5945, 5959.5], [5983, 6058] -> 0.32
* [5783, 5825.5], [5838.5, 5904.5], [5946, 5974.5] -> 0.31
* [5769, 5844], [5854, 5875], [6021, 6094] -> 0.30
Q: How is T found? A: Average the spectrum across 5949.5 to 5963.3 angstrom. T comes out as 24.6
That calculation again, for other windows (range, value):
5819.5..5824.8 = 34.9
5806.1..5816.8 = 38.3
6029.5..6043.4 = 34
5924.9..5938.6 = 25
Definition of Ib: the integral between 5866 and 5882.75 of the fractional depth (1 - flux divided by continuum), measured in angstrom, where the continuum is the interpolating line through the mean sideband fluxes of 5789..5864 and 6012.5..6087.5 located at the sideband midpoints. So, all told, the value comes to 4.8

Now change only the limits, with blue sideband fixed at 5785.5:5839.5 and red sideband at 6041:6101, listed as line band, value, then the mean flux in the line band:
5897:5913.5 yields 8.1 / 19.6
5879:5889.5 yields 4.6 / 22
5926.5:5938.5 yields 4.2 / 25.3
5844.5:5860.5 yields 2.9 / 31.9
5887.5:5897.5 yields 6.8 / 12.6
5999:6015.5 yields 3.6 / 30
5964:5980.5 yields 5.2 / 26.4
